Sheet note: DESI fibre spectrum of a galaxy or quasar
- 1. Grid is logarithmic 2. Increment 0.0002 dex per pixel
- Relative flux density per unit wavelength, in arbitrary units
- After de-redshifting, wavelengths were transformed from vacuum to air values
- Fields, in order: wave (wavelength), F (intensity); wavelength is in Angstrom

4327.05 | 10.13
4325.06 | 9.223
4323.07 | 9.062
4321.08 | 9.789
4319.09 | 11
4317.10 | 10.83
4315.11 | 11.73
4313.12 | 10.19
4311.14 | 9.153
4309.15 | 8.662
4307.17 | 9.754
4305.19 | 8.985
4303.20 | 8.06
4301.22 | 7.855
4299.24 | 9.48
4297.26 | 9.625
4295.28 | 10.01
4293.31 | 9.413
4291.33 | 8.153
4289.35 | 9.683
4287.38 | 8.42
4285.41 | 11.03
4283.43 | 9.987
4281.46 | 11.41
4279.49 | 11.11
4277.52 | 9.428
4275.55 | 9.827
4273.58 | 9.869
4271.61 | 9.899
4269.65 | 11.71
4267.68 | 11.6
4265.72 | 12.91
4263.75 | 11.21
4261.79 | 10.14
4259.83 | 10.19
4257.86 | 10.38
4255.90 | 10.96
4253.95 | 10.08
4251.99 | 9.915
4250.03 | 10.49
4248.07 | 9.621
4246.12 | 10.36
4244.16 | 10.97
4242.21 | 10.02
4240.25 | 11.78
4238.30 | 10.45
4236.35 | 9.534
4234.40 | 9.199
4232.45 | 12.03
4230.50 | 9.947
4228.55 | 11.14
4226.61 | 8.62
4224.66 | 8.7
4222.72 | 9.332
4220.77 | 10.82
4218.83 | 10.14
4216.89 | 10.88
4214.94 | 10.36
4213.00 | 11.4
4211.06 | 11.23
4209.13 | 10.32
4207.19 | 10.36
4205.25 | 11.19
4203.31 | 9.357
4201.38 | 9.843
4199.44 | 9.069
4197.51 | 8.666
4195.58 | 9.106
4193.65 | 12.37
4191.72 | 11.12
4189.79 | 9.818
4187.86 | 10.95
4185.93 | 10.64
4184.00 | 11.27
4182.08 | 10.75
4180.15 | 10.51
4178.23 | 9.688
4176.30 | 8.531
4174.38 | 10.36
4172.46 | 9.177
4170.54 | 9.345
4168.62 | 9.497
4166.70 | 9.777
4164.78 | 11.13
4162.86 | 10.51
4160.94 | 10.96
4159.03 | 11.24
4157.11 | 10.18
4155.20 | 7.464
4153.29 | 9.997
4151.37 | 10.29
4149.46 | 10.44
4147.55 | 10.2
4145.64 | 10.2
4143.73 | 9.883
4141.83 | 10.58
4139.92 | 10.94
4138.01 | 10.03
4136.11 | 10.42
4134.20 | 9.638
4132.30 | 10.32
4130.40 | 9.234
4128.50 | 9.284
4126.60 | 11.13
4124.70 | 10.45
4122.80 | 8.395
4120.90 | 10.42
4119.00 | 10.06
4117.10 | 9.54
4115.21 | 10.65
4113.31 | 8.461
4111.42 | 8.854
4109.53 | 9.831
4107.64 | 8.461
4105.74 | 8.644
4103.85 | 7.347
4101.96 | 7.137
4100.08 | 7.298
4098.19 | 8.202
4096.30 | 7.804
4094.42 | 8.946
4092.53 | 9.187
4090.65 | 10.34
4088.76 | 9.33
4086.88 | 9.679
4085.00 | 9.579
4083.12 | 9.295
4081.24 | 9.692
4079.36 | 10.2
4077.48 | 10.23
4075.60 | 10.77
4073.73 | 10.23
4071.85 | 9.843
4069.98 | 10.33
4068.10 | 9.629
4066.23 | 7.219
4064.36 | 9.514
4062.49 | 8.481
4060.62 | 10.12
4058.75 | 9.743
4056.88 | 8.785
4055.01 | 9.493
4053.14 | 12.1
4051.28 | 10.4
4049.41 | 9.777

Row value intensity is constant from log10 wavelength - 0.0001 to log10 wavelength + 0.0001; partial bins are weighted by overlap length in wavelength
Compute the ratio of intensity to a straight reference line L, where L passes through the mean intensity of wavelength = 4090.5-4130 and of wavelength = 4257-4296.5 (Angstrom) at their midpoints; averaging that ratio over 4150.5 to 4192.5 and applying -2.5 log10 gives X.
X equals -0.07 mag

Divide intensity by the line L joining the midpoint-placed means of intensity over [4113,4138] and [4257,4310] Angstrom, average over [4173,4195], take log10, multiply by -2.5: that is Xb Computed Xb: -0.06 mag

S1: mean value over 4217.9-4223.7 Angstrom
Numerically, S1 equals 10.1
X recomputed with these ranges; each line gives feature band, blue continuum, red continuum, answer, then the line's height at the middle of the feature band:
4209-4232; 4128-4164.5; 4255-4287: 0.02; 10.5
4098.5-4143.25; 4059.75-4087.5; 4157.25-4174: 0.06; 9.94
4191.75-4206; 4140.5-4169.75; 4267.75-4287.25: 0.03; 10.3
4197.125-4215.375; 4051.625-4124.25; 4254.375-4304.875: -0.05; 9.79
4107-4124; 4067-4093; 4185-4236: 0.06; 9.98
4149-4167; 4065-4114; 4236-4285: -0.06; 9.69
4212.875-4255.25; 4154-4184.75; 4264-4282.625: 0.03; 10.5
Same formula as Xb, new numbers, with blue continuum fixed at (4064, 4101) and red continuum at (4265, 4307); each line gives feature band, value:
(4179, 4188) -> -0.12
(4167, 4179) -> 0.02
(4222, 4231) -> 0.02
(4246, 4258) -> -0.05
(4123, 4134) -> -0.05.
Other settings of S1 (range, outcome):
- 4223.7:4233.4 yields 10.1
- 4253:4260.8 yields 10.4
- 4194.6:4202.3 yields 9.18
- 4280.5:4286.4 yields 10.8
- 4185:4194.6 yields 11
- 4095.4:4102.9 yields 7.61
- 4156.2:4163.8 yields 10.7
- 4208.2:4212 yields 10.8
